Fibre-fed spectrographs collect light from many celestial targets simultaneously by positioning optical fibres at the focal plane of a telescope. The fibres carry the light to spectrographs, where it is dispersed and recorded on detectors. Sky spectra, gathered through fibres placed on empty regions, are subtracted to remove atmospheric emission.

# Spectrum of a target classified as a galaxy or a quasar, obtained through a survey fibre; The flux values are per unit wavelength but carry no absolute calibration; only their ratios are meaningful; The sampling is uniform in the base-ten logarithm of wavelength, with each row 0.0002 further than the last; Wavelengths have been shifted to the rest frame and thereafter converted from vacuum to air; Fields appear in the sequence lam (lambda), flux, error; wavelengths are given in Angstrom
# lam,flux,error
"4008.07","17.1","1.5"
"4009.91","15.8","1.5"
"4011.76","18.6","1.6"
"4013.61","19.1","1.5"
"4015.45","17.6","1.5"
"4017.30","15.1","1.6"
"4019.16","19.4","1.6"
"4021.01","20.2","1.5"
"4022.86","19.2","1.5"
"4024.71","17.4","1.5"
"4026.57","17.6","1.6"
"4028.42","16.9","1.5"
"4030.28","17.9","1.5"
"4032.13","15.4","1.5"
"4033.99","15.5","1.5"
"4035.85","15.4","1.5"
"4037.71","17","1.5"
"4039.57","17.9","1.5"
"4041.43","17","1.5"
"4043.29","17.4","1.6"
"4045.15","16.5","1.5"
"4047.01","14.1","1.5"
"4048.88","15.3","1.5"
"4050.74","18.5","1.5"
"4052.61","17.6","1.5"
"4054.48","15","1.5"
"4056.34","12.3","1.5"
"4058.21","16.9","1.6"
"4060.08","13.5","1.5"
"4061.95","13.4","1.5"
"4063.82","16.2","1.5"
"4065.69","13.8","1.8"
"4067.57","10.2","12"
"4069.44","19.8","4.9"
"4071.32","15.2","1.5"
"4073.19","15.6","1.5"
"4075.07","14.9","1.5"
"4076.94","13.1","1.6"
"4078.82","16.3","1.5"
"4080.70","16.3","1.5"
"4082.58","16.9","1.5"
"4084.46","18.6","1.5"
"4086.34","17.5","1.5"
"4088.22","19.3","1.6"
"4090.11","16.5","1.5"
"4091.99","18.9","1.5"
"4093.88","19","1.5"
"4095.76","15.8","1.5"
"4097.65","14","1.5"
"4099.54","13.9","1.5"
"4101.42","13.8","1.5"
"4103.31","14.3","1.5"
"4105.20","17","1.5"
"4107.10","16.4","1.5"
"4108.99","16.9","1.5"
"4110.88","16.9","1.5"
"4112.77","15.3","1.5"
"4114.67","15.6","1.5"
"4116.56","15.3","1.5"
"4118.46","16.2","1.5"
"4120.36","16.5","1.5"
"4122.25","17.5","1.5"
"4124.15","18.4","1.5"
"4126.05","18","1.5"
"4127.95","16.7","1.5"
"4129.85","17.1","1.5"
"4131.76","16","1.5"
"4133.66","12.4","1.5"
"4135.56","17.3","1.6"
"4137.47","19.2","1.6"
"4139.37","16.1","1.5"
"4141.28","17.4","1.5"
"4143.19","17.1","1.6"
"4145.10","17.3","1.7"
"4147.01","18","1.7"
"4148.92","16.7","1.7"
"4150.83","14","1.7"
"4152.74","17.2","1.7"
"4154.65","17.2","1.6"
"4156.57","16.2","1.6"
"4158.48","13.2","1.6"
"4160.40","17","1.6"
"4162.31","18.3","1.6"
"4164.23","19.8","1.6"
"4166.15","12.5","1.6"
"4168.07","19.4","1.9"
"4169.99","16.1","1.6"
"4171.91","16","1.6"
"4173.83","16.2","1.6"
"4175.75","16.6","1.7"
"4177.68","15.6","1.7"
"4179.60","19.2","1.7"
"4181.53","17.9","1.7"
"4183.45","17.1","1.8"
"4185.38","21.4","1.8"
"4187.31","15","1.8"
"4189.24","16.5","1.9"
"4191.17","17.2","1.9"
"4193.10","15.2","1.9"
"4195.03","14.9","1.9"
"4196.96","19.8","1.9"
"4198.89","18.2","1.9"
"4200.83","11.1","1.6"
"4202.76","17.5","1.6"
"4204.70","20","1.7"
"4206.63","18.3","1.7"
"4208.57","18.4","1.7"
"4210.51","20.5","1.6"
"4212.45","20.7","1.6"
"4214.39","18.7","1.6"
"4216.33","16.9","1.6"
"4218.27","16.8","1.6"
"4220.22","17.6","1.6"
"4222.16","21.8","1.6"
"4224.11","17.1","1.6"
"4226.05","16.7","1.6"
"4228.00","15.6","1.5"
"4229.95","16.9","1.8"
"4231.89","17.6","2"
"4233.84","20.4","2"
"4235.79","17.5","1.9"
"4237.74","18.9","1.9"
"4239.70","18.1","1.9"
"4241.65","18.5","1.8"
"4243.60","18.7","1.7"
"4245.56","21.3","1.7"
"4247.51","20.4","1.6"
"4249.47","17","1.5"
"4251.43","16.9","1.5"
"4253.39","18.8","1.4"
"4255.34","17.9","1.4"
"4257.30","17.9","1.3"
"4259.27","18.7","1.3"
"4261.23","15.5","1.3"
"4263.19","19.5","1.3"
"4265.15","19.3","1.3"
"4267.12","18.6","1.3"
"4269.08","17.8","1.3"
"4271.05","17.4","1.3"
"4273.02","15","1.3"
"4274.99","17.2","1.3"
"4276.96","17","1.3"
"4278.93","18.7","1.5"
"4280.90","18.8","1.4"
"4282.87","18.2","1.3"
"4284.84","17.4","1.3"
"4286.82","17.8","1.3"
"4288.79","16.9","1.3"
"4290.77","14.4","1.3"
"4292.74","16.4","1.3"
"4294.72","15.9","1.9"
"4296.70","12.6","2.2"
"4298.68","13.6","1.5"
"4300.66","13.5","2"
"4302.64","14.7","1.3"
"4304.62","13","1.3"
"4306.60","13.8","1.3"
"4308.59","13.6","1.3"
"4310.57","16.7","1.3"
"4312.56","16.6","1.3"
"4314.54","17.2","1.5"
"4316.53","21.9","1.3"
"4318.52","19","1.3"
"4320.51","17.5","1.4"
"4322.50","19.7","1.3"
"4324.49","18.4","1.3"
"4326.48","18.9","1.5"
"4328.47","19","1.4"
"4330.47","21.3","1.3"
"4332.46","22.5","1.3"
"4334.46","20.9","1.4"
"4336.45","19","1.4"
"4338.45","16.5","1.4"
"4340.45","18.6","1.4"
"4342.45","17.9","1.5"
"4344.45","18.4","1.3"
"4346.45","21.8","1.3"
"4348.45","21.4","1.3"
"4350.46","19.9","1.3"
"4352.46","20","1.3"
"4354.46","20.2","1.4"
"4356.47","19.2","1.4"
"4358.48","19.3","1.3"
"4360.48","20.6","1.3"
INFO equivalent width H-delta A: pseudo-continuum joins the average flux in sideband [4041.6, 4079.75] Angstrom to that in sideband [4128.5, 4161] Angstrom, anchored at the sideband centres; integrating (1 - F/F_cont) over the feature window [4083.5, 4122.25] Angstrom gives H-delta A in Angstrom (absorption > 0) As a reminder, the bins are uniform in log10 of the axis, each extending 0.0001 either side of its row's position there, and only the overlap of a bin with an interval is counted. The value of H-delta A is -1.3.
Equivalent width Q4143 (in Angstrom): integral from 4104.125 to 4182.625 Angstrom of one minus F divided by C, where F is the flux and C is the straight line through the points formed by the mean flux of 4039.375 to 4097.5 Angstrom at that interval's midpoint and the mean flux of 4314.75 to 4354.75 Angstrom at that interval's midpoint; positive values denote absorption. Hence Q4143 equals 1.7 Angstrom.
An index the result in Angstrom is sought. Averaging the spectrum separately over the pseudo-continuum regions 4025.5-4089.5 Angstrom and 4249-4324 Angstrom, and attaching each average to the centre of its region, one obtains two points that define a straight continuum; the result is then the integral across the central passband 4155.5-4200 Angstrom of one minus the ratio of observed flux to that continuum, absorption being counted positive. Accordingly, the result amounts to -1.1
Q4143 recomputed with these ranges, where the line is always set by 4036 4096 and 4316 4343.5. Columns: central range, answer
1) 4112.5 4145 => 0.48 Angstrom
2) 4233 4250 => -0.71 Angstrom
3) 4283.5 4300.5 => 2.96 Angstrom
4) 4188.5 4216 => 0.23 Angstrom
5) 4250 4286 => 1.49 Angstrom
